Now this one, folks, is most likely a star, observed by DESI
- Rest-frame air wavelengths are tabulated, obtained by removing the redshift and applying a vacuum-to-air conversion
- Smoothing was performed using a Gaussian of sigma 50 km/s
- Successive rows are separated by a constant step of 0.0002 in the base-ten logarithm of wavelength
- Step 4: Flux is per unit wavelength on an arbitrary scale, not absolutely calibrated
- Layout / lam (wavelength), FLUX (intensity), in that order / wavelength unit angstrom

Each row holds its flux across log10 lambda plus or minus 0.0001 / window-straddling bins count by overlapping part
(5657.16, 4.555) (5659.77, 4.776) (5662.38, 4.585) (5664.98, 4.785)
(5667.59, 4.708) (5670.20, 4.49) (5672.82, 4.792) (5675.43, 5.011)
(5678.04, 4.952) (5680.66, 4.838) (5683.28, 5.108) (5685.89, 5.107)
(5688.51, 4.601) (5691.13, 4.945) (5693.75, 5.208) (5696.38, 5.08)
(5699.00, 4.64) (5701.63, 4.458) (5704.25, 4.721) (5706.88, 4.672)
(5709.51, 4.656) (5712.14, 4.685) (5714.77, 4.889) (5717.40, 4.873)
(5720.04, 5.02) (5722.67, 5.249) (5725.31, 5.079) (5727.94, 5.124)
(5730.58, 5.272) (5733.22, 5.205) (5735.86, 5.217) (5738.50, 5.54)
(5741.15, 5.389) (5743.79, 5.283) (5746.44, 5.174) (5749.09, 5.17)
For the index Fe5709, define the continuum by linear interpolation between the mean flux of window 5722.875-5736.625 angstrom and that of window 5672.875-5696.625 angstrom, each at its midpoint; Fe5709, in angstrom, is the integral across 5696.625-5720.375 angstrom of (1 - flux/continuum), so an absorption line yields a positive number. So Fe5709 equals 1.6 angstrom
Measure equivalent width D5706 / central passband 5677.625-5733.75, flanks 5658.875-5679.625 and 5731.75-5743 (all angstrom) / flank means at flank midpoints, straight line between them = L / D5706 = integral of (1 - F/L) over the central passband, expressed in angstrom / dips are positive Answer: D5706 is 1.6 angstrom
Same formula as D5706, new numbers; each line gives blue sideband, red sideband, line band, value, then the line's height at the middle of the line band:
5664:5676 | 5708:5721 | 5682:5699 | -0.7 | 4.77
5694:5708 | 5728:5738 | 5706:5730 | 0.4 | 5.01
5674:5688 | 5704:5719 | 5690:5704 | 0.0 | 4.86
